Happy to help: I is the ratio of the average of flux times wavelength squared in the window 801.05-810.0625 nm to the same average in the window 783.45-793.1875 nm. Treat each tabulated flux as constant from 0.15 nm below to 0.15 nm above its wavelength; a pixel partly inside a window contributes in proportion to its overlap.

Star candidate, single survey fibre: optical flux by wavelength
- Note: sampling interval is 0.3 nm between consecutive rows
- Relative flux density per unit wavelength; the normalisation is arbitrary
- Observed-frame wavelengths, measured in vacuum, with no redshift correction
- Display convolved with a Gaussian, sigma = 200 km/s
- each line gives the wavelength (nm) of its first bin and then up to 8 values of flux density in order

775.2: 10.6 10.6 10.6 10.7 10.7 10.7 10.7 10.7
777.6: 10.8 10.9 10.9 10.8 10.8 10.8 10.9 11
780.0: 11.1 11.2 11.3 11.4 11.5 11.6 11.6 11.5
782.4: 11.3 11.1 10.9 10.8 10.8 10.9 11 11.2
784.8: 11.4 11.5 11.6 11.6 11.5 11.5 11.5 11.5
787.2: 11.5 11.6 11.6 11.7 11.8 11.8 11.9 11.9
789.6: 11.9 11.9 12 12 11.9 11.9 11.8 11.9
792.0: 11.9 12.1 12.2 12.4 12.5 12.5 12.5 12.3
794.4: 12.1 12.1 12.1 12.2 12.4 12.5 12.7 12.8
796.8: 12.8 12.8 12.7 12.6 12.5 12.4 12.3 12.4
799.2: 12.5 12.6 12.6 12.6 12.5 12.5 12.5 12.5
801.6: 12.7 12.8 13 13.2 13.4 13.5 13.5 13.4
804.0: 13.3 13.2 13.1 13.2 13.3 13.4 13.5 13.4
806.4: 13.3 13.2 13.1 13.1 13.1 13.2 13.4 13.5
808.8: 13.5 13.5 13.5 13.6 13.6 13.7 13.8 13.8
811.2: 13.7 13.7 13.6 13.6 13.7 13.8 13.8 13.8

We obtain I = 1.2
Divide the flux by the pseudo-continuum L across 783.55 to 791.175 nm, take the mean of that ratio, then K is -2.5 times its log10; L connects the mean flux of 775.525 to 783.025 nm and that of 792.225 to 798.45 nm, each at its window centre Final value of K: 0.01 mag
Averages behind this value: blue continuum 11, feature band 11.6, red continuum 12.4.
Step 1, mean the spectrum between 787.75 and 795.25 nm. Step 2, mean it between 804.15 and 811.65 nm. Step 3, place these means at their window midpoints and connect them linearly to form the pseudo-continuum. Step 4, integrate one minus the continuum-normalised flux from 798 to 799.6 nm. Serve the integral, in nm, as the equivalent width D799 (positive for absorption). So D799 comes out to 0.03 nm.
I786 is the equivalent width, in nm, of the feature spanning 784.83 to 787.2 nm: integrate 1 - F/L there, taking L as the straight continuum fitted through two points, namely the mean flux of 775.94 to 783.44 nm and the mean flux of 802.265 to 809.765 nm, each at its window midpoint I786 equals 0.01 nm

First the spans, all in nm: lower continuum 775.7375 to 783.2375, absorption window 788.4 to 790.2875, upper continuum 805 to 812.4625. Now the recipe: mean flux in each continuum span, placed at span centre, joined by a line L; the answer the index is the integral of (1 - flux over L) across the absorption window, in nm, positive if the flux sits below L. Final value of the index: -0.01 nm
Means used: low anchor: 11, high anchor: 13.5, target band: 11.9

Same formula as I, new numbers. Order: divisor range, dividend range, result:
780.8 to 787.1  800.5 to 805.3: 1.21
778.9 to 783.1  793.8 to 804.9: 1.19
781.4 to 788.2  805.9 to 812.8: 1.26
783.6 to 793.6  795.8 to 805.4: 1.13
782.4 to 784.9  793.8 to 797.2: 1.16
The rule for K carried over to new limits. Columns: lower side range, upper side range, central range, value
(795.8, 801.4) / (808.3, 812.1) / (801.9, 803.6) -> -0.027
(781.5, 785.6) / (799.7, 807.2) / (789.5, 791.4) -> -0.006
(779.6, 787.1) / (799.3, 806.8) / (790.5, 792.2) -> 0.010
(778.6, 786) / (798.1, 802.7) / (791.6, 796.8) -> -0.017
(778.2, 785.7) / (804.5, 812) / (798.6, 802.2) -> 0.016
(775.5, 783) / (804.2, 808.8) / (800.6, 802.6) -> 0.011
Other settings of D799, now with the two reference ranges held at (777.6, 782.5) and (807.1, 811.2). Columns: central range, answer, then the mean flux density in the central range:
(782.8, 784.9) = 0.085 nm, 11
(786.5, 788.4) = 0.026 nm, 11.6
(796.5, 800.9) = 0.029 nm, 12.6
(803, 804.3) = -0.035 nm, 13.4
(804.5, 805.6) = -0.008 nm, 13.2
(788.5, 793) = 0.019 nm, 12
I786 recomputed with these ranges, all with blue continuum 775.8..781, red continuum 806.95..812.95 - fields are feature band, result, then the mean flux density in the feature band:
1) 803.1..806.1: -0.057 nm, 13.3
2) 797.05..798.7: -0.002 nm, 12.5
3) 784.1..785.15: 0.014 nm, 11.3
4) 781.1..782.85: -0.038 nm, 11.4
